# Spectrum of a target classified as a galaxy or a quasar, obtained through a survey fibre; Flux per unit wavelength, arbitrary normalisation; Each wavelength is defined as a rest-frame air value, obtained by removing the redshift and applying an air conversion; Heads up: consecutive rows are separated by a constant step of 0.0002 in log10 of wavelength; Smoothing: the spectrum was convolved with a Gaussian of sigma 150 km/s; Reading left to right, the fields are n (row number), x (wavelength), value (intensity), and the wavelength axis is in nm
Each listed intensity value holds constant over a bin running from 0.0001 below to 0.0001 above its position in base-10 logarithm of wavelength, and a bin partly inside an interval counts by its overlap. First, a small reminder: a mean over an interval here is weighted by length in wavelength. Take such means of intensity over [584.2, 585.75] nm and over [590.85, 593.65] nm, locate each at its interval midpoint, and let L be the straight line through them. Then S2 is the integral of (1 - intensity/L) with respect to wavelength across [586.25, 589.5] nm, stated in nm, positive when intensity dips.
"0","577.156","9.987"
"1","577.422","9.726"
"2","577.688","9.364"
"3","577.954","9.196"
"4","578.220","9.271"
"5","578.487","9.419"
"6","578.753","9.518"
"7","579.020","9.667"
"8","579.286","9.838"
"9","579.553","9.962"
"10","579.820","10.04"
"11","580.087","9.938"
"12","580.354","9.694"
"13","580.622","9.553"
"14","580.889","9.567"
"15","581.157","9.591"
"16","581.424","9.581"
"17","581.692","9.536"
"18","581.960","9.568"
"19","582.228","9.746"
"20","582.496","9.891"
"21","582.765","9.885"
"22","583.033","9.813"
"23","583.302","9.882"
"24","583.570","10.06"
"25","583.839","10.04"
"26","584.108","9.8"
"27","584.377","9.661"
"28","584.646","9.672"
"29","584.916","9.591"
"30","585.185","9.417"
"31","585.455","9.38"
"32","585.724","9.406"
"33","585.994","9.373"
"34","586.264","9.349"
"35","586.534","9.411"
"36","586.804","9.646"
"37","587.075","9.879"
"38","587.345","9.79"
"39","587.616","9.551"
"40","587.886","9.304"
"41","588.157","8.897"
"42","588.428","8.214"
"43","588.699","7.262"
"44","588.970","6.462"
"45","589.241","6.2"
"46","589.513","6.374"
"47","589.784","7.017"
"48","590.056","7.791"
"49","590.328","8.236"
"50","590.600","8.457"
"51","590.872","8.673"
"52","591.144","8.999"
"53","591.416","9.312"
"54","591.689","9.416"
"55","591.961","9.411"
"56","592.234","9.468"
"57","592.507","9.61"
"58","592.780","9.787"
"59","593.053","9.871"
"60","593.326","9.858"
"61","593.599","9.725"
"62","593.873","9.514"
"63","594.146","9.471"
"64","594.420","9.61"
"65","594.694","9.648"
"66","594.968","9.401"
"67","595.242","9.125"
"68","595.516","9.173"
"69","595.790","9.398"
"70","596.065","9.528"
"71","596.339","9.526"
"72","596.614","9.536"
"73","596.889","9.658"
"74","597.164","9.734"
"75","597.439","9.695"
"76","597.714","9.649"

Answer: 0.331 nm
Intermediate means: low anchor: 9.54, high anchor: 9.49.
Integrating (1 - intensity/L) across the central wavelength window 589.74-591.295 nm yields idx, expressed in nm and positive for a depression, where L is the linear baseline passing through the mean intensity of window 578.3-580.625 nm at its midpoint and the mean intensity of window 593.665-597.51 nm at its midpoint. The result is 0.21 nm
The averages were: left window 9.73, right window 9.5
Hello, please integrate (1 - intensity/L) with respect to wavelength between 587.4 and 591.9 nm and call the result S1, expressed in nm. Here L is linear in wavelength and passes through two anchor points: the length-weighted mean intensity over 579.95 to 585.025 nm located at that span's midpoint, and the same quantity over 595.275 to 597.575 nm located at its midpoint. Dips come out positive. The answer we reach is 0.67 nm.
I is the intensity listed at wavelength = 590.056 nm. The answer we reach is 7.791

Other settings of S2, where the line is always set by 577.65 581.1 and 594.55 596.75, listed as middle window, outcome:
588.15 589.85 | 0.43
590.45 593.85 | 0.03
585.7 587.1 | 0.01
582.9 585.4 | -0.05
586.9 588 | -0.01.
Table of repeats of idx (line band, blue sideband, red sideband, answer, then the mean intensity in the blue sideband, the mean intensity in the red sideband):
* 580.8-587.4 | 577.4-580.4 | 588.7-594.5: -0.30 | 9.63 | 8.69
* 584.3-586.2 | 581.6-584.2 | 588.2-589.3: -0.15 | 9.83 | 7.25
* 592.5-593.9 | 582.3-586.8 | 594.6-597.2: -0.04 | 9.66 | 9.46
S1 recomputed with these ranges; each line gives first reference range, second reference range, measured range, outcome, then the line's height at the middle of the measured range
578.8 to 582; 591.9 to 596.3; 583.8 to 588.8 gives 0.15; 9.64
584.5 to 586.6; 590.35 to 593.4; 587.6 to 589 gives 0.16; 9.39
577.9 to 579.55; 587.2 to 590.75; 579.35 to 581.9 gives -0.13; 9.25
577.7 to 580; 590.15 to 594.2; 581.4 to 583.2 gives -0.04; 9.53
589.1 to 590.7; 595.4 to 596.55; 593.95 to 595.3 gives -0.08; 8.95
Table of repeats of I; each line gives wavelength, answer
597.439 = 9.695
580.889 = 9.567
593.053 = 9.871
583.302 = 9.882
